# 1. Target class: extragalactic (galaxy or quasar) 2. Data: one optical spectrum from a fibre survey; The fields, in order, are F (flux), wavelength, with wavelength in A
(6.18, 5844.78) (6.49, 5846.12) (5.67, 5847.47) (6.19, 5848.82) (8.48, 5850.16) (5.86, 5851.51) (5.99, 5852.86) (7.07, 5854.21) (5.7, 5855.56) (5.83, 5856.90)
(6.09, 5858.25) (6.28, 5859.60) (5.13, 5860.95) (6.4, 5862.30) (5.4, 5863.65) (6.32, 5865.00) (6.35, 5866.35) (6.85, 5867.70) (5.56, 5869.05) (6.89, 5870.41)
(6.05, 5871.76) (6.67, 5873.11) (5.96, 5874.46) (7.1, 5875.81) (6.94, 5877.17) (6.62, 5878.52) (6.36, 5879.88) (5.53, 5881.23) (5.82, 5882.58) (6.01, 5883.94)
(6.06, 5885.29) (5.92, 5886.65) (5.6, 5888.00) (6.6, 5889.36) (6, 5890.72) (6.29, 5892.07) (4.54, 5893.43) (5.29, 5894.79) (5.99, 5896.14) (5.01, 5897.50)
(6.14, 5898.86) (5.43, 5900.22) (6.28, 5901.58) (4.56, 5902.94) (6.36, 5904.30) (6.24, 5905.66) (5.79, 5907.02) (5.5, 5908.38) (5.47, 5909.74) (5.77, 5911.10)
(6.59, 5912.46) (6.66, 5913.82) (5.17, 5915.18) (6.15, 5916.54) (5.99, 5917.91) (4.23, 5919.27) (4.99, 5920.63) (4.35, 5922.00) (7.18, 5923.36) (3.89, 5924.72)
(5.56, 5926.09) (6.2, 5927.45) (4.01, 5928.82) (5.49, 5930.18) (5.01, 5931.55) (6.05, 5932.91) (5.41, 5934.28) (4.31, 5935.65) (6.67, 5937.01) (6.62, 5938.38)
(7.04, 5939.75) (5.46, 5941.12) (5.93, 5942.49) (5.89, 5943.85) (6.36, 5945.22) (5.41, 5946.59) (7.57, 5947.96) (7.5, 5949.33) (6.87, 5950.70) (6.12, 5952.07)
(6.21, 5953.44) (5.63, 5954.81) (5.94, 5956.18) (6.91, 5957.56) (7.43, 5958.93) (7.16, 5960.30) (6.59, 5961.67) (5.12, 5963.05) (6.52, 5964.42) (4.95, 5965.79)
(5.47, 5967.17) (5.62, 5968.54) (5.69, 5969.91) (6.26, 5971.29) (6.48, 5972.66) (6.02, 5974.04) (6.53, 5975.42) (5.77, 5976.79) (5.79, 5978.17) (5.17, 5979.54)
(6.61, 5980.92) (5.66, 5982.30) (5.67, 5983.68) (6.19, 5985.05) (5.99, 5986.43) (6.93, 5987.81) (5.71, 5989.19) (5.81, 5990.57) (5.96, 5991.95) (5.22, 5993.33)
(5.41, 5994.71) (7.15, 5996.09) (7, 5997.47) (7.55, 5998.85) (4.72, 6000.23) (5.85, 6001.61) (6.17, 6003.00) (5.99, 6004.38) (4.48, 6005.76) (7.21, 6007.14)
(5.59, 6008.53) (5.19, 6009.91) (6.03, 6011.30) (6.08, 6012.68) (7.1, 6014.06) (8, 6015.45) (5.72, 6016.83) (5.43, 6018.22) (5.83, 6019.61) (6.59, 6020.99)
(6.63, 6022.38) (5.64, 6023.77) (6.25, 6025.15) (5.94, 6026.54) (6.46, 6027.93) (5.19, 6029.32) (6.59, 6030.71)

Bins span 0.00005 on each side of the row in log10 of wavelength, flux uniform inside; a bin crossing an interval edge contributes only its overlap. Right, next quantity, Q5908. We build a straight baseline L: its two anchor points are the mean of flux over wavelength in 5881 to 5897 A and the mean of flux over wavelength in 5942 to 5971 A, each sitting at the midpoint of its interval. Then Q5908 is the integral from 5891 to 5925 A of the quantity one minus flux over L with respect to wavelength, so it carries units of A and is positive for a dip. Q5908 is 1.8 A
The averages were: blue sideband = 5.8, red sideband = 6.24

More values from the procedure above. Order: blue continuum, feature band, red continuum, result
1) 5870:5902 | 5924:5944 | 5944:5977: 2.0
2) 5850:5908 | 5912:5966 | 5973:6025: 1.1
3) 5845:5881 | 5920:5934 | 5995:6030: 2.2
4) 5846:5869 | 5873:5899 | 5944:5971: 0.9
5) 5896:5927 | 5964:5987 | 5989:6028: 0.1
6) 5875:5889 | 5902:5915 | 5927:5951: 0.5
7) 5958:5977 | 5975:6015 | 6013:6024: 1.6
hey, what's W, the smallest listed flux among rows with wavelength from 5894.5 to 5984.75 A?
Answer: 3.89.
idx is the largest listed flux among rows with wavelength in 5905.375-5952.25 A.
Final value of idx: 7.57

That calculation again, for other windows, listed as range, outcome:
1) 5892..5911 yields 6.36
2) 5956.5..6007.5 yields 7.55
